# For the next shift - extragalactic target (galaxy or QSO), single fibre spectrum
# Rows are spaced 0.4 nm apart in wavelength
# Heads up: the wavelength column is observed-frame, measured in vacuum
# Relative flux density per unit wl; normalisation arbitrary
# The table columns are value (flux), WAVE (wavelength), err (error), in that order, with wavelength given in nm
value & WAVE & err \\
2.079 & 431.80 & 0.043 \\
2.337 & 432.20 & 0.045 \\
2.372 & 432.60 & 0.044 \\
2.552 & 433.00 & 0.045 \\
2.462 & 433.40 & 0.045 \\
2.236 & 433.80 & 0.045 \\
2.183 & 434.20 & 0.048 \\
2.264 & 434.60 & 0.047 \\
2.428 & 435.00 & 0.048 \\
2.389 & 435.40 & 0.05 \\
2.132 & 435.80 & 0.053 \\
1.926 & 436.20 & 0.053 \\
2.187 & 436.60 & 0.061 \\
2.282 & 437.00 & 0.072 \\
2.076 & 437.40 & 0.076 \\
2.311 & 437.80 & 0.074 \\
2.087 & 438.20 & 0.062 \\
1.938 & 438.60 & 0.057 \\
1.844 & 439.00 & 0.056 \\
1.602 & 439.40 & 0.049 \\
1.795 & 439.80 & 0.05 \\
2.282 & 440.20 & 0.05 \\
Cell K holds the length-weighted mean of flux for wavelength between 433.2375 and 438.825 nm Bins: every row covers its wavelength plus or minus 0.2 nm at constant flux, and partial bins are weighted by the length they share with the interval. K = 2.2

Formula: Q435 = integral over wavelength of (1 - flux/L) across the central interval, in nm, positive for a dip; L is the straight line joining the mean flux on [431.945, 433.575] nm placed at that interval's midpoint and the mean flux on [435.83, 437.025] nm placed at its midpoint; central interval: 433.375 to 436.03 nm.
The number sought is -0.04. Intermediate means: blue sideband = 2.42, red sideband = 2.11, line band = 2.28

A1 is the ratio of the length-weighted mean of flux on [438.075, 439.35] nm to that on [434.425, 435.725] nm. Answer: 0.81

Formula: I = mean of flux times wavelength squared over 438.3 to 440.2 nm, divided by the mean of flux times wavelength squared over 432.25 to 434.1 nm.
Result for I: 0.80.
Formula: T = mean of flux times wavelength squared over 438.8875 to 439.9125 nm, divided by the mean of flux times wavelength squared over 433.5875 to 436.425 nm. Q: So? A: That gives 0.8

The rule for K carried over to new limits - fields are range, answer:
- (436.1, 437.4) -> 2.14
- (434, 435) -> 2.26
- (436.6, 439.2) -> 2.1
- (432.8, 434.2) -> 2.38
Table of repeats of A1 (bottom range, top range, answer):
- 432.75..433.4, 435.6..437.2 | 0.85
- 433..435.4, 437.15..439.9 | 0.84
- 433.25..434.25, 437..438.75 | 0.92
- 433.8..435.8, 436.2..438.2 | 0.95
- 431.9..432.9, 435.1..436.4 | 0.92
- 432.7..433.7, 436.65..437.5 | 0.89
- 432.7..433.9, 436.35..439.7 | 0.84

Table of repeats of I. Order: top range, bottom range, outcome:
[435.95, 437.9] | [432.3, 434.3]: 0.92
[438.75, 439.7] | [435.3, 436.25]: 0.82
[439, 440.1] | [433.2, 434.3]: 0.79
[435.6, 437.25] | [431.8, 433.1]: 0.92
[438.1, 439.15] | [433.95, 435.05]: 0.87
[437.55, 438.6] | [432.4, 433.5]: 0.89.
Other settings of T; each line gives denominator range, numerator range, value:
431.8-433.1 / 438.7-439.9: 0.77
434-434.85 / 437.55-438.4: 1.00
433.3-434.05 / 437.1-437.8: 0.95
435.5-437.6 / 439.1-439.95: 0.81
